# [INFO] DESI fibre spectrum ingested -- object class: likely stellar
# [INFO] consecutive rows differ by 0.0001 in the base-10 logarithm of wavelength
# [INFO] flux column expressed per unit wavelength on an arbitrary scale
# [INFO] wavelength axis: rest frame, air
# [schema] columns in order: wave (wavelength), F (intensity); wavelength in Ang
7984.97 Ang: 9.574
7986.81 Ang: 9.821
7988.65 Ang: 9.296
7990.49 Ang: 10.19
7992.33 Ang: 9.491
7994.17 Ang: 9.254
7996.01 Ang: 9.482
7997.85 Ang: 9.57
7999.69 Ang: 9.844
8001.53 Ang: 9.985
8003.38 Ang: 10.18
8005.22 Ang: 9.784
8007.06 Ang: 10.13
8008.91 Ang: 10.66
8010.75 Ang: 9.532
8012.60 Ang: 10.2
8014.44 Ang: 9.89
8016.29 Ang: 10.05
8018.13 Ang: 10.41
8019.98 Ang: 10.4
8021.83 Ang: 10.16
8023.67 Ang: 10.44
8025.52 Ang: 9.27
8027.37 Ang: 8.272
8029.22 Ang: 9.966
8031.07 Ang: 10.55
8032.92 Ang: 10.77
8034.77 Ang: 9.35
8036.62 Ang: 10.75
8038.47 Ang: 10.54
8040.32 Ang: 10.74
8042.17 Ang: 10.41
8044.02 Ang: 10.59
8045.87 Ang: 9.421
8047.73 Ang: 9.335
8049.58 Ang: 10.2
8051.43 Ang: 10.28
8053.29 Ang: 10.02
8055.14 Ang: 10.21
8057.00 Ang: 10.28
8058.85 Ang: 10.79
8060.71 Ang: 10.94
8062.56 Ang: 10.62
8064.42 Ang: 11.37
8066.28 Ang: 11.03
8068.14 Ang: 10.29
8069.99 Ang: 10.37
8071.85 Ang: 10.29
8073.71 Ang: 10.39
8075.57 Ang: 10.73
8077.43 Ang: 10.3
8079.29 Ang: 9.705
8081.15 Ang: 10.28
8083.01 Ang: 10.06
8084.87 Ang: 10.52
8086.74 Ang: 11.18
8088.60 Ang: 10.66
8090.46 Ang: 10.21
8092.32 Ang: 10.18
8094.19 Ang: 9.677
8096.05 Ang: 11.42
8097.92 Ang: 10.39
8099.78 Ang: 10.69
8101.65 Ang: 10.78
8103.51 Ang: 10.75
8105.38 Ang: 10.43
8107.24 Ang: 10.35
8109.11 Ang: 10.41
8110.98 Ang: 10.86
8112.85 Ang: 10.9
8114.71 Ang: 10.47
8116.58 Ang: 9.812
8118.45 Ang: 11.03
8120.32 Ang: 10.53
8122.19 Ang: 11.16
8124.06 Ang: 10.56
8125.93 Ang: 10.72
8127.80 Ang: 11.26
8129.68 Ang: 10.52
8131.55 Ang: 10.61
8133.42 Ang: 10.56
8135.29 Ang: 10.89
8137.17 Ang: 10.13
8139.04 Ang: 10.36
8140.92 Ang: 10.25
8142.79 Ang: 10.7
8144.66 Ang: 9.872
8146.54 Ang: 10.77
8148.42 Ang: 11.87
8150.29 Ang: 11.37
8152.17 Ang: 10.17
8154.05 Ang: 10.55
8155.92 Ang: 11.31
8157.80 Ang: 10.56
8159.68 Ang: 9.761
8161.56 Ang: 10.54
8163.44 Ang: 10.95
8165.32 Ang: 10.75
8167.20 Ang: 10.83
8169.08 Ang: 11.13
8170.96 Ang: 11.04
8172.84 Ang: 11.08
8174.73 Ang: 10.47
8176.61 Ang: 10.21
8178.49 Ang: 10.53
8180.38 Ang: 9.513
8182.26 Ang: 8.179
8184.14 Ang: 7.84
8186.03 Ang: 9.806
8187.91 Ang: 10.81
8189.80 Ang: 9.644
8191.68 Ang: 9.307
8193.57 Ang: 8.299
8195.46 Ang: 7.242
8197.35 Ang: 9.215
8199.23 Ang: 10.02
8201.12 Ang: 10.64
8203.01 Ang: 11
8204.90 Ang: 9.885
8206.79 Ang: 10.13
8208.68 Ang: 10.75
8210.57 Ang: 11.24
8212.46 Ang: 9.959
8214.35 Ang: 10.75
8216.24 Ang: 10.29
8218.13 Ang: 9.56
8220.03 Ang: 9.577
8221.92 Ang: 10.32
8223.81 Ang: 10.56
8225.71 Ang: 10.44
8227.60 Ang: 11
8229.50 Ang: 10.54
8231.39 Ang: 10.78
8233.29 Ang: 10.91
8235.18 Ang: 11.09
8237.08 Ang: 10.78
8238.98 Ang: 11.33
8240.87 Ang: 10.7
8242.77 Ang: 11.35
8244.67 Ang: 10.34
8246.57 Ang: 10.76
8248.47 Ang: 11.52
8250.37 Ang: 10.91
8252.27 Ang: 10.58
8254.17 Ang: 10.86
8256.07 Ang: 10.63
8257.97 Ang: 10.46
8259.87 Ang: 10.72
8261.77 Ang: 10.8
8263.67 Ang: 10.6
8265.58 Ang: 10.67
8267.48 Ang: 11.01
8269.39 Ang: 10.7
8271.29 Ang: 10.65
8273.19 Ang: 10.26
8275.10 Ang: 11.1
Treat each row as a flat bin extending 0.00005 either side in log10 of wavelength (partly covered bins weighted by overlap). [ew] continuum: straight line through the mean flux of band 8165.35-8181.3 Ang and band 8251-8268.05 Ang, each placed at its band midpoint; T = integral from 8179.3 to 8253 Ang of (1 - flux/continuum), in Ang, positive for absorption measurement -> 3.2 Ang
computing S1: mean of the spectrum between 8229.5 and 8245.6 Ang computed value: 10.9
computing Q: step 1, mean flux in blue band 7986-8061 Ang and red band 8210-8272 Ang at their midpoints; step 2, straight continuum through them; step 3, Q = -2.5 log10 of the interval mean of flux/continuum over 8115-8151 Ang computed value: -0.03 mag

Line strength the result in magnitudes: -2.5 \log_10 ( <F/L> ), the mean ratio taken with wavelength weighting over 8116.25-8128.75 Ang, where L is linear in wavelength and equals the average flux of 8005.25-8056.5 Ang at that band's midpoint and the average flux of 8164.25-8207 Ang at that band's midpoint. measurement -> -0.08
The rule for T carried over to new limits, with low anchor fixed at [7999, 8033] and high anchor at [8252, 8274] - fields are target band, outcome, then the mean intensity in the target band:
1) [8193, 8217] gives 1.2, 9.98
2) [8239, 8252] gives -0.4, 10.9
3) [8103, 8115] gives -0.4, 10.6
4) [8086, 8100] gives -0.4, 10.5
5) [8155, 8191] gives 0.6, 10.3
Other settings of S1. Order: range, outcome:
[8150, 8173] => 10.7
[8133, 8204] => 10.2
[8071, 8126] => 10.5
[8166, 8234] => 10.1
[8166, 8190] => 10.1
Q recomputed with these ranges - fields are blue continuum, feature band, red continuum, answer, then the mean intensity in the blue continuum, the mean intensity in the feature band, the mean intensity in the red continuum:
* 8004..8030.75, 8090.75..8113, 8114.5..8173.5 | -0.01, 9.96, 10.5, 10.7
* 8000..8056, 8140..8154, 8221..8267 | -0.02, 10.1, 10.7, 10.8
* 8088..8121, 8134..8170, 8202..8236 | -0.02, 10.5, 10.7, 10.5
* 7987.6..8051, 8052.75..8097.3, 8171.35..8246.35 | -0.05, 9.98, 10.5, 10.2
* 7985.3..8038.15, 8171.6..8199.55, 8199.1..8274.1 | 0.11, 9.92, 9.48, 10.6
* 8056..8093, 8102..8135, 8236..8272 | -0.01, 10.5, 10.7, 10.8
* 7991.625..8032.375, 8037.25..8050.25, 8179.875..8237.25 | -0.03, 9.9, 10.2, 10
